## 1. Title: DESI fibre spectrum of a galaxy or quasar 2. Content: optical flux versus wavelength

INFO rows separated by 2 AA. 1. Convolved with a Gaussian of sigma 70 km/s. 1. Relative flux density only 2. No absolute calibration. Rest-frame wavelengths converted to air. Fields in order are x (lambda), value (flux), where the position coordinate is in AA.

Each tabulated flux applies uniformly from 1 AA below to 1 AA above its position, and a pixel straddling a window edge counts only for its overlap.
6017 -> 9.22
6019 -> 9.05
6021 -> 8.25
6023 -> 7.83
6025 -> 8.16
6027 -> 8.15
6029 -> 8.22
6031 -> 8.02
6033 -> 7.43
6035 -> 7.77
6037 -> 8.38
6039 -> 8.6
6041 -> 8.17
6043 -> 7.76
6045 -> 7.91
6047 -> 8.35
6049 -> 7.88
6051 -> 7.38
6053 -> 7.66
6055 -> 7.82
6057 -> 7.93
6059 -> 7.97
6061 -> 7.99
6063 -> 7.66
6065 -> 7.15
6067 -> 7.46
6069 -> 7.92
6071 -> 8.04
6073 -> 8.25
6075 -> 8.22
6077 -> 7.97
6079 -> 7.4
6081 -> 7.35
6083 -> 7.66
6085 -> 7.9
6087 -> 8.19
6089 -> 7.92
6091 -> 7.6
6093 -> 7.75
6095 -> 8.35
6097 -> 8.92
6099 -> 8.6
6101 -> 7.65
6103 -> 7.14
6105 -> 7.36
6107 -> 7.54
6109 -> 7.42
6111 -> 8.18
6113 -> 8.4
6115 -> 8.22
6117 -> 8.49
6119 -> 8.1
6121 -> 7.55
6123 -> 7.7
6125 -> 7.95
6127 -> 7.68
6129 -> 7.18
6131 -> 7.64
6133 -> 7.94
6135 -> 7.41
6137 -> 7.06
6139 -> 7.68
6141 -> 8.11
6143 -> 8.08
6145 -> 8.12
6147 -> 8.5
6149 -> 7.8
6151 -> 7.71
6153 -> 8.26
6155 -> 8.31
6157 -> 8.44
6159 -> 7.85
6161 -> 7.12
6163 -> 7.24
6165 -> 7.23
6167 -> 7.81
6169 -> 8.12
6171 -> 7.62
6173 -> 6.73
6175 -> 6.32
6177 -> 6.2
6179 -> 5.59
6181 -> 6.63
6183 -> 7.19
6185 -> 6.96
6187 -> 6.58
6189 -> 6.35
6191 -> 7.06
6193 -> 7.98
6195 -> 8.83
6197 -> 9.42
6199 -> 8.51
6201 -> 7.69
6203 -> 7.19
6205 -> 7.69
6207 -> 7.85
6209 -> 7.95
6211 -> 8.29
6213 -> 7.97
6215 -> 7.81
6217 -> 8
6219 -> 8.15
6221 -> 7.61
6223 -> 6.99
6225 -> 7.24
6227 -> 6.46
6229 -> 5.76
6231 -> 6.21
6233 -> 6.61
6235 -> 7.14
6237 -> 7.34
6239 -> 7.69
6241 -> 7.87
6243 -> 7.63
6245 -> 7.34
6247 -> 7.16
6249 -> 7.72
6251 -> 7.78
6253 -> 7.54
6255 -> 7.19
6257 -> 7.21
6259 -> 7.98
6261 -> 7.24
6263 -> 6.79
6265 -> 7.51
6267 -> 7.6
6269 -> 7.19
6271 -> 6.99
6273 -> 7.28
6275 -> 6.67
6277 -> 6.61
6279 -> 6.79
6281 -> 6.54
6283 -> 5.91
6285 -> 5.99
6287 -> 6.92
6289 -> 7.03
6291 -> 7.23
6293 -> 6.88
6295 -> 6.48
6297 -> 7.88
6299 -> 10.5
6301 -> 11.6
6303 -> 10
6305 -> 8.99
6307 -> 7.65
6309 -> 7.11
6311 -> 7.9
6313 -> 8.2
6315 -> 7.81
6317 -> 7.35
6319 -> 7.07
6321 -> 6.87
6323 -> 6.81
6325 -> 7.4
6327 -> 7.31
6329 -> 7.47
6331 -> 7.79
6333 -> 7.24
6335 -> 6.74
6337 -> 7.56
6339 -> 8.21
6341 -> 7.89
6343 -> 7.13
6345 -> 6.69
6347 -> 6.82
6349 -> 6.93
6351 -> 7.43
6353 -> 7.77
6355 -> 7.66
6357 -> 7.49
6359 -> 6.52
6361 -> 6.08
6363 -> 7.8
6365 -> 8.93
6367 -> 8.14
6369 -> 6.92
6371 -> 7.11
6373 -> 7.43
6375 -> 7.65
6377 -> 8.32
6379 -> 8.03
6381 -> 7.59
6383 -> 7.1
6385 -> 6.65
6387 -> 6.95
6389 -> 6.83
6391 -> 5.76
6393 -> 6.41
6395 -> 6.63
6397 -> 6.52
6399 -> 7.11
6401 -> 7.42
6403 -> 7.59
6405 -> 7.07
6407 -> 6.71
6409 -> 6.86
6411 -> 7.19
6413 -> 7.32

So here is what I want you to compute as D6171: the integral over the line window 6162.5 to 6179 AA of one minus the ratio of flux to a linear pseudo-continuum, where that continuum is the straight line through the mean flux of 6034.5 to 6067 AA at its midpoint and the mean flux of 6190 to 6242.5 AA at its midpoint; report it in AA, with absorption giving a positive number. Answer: 1.3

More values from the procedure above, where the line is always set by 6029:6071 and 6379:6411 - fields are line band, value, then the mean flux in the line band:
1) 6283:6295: 0.8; 6.71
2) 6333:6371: -1.7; 7.36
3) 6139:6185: 0.5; 7.49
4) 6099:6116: -0.2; 7.79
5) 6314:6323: -0.1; 7.22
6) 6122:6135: 0.0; 7.66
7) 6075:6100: -0.7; 7.98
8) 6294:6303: -2.5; 9.21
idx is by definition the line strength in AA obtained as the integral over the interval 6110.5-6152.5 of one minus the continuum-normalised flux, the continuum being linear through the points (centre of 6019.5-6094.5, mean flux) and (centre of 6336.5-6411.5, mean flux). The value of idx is -0.73 AA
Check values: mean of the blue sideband 7.9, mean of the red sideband 7.23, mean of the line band 7.88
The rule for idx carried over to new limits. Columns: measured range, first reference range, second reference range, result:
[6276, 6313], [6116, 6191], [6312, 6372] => -1.41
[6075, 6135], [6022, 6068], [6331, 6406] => -0.57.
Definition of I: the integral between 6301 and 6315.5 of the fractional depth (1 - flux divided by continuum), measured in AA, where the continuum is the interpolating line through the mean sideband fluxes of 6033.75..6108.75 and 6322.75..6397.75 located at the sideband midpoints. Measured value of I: -2.2 AA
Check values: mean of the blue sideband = 7.87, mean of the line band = 8.48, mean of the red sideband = 7.26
